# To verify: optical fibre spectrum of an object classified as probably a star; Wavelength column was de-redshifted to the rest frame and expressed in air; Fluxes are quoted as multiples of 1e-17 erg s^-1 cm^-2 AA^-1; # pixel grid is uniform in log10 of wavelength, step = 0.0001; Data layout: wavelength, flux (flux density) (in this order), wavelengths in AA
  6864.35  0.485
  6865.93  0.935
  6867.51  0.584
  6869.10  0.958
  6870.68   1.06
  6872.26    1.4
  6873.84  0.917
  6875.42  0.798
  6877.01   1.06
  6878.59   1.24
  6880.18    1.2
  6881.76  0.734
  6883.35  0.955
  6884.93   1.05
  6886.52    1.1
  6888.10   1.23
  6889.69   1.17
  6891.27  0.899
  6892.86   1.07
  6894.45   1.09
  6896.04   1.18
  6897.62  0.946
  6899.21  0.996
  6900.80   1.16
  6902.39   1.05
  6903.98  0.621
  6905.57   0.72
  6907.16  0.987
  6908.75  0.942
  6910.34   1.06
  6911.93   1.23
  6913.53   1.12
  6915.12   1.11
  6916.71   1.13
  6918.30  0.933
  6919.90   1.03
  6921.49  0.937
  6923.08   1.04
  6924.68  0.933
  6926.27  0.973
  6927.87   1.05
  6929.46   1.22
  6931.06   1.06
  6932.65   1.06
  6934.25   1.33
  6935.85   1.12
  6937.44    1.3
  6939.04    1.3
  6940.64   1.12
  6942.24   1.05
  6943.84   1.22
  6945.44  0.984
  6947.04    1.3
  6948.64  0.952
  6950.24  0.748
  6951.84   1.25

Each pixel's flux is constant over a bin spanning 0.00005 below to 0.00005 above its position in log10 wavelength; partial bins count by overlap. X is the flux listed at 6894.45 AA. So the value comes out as 1.09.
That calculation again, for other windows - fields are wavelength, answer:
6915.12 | 1.11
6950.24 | 0.748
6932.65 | 1.06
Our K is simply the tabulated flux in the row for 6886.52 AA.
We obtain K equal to 1.1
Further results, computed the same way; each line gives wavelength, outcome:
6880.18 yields 1.2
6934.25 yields 1.33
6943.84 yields 1.22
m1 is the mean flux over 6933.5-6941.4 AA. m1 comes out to 1.23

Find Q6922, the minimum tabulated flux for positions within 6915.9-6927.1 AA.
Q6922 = 0.933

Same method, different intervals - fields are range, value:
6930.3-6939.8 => 1.06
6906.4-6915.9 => 0.942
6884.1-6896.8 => 0.899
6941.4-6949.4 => 0.952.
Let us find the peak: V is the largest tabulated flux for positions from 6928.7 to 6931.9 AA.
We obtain 1.22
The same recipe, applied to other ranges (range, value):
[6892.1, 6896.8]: 1.18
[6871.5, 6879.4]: 1.4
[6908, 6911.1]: 1.06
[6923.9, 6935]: 1.33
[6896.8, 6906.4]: 1.16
